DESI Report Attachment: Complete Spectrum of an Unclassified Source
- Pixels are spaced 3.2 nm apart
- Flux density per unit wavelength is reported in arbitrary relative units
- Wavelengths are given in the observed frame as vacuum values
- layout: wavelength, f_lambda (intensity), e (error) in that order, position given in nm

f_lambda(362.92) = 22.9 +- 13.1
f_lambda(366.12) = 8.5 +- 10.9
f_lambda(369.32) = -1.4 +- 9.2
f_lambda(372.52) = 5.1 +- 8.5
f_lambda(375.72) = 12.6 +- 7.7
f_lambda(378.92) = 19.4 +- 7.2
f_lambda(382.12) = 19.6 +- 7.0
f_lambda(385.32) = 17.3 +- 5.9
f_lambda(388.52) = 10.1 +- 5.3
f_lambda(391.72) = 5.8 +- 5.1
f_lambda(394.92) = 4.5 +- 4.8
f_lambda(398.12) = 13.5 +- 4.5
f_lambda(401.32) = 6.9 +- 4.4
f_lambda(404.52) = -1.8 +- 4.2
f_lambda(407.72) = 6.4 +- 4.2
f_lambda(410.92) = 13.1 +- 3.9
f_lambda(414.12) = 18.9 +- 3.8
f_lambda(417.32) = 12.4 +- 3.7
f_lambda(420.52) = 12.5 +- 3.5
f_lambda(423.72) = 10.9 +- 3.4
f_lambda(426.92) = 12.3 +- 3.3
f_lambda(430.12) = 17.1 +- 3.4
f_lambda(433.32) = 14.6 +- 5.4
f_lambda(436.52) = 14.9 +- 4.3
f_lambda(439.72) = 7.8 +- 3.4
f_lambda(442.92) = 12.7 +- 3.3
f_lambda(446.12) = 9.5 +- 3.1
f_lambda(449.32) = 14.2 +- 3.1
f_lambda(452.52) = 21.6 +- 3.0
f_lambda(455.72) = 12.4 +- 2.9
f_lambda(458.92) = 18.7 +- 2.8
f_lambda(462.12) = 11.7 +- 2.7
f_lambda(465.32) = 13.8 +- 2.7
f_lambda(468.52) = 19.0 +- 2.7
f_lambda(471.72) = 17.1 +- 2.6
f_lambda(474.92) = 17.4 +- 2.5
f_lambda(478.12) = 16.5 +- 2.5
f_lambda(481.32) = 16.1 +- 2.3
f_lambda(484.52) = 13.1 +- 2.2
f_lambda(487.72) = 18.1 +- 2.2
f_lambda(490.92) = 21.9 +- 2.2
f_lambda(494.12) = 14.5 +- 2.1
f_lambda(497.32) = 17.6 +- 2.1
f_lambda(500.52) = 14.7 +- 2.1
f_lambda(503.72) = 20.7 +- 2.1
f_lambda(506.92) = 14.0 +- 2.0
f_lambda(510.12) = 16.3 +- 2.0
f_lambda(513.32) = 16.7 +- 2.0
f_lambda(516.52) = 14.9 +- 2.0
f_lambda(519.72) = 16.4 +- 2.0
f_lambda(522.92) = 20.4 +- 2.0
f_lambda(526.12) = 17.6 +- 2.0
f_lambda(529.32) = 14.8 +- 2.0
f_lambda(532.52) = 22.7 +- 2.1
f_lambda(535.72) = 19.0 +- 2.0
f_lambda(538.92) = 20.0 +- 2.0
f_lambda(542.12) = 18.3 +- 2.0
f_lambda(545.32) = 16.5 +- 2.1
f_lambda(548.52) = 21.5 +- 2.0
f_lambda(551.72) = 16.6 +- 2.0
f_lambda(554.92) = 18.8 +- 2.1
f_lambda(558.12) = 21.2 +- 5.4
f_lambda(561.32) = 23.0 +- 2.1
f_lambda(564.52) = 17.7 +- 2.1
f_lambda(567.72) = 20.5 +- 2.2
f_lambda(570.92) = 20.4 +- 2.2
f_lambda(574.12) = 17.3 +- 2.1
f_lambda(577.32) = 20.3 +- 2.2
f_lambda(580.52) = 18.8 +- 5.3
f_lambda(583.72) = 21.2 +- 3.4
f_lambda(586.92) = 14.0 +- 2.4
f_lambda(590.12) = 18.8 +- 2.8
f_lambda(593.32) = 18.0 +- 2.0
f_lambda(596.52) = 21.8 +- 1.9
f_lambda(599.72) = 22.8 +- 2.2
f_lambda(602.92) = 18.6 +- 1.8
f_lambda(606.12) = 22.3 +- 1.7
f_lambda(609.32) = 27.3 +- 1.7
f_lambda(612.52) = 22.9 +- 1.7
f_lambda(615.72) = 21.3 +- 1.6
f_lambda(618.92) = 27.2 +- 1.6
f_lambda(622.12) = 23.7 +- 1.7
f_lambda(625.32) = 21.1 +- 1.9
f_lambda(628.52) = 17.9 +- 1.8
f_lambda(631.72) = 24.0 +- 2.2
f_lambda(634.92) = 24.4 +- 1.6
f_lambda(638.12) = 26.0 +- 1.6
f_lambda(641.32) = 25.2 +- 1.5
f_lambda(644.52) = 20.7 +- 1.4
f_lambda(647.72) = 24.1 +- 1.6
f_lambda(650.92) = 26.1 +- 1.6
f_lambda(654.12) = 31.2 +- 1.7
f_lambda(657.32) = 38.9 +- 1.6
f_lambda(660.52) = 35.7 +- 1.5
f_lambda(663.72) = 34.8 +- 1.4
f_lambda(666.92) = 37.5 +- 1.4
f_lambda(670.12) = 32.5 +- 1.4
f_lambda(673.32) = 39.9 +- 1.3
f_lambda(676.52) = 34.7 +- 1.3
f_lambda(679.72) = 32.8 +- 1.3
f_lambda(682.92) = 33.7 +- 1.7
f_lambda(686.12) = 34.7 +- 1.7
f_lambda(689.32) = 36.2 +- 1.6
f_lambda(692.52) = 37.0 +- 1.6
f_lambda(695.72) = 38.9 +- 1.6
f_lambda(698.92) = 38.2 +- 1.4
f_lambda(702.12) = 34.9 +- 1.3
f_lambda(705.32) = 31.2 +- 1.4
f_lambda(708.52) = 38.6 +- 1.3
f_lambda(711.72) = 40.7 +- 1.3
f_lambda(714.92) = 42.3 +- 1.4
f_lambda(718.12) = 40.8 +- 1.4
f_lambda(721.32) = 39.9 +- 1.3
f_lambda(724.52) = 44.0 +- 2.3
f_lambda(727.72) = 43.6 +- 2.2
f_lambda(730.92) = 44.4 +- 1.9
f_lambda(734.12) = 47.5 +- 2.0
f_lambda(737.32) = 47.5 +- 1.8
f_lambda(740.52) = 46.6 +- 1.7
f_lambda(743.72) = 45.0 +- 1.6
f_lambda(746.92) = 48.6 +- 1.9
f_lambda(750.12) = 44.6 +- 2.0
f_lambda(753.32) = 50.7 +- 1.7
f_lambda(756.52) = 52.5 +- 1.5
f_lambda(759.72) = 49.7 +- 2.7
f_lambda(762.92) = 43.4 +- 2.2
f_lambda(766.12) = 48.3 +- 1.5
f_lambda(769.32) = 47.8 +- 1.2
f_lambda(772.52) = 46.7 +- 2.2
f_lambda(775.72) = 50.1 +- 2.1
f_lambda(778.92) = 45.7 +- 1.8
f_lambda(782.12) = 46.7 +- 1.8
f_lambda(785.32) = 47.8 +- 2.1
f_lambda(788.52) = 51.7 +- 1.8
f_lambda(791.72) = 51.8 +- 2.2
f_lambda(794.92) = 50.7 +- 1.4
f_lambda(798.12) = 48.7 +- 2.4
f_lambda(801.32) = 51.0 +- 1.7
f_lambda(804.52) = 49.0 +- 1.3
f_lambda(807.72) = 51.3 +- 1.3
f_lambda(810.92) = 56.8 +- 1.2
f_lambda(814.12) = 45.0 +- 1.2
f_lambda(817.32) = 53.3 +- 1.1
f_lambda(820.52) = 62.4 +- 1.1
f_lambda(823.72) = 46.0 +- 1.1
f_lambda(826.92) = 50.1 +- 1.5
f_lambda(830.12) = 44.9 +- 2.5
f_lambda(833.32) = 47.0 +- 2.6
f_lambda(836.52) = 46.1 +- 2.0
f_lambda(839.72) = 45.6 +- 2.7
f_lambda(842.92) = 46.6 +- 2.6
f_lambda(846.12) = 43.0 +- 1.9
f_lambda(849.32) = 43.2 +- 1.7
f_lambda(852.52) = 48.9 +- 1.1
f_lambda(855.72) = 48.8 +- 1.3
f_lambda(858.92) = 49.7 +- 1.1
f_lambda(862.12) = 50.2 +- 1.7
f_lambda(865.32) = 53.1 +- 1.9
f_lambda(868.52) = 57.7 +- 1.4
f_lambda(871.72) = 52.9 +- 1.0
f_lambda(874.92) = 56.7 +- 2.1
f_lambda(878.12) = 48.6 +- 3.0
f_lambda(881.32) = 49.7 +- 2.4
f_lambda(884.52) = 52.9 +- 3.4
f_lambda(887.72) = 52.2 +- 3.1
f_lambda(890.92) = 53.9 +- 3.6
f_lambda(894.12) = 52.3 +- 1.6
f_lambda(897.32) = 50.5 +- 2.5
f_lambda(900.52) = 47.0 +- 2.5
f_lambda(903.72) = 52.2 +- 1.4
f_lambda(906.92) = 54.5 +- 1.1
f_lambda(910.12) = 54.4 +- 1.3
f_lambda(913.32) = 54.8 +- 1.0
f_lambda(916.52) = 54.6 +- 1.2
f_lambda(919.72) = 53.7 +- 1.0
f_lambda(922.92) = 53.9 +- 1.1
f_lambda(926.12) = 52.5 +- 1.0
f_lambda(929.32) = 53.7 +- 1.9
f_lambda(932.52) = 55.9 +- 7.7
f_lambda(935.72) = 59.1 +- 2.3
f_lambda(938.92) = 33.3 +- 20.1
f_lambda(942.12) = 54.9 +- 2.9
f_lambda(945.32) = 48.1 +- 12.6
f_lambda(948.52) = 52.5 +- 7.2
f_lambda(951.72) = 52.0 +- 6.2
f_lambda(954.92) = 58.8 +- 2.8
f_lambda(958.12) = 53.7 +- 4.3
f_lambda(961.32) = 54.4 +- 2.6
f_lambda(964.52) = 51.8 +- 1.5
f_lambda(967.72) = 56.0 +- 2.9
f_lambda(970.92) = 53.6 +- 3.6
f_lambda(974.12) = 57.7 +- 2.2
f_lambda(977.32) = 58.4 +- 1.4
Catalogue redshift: 0.636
